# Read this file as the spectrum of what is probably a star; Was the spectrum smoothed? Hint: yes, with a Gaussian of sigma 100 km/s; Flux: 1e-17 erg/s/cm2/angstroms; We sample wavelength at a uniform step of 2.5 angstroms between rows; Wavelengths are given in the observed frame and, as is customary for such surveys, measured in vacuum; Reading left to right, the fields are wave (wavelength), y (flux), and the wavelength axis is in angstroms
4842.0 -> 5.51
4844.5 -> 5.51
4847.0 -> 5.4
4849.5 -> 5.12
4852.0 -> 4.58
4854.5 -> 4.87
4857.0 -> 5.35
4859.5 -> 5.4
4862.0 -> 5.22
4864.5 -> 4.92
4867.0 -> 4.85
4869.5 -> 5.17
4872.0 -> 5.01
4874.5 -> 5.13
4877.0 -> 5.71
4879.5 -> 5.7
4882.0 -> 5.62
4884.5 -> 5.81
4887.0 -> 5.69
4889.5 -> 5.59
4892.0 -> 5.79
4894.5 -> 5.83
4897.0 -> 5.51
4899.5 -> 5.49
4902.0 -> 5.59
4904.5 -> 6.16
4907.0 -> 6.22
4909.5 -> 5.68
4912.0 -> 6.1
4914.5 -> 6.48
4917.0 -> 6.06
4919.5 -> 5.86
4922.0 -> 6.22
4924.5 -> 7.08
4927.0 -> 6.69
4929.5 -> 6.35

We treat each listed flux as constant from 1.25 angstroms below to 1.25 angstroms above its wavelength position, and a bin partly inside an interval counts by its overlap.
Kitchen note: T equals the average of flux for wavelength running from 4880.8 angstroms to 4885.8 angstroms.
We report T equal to 5.72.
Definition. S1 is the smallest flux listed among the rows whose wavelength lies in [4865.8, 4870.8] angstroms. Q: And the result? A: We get 4.85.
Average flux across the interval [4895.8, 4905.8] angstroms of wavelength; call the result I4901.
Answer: 5.69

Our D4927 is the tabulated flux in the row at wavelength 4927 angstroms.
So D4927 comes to 6.69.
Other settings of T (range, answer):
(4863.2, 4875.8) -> 5.02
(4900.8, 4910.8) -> 5.92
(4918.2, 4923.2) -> 6.04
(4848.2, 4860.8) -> 5.07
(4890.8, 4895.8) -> 5.81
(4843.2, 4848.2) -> 5.46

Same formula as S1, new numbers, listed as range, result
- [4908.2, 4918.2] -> 5.68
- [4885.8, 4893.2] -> 5.59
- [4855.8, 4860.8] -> 5.35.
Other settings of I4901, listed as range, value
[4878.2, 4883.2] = 5.66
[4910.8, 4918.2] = 6.22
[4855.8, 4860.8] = 5.37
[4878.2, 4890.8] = 5.68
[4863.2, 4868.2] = 4.89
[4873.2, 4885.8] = 5.59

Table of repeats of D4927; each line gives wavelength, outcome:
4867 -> 4.85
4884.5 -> 5.81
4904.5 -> 6.16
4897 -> 5.51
